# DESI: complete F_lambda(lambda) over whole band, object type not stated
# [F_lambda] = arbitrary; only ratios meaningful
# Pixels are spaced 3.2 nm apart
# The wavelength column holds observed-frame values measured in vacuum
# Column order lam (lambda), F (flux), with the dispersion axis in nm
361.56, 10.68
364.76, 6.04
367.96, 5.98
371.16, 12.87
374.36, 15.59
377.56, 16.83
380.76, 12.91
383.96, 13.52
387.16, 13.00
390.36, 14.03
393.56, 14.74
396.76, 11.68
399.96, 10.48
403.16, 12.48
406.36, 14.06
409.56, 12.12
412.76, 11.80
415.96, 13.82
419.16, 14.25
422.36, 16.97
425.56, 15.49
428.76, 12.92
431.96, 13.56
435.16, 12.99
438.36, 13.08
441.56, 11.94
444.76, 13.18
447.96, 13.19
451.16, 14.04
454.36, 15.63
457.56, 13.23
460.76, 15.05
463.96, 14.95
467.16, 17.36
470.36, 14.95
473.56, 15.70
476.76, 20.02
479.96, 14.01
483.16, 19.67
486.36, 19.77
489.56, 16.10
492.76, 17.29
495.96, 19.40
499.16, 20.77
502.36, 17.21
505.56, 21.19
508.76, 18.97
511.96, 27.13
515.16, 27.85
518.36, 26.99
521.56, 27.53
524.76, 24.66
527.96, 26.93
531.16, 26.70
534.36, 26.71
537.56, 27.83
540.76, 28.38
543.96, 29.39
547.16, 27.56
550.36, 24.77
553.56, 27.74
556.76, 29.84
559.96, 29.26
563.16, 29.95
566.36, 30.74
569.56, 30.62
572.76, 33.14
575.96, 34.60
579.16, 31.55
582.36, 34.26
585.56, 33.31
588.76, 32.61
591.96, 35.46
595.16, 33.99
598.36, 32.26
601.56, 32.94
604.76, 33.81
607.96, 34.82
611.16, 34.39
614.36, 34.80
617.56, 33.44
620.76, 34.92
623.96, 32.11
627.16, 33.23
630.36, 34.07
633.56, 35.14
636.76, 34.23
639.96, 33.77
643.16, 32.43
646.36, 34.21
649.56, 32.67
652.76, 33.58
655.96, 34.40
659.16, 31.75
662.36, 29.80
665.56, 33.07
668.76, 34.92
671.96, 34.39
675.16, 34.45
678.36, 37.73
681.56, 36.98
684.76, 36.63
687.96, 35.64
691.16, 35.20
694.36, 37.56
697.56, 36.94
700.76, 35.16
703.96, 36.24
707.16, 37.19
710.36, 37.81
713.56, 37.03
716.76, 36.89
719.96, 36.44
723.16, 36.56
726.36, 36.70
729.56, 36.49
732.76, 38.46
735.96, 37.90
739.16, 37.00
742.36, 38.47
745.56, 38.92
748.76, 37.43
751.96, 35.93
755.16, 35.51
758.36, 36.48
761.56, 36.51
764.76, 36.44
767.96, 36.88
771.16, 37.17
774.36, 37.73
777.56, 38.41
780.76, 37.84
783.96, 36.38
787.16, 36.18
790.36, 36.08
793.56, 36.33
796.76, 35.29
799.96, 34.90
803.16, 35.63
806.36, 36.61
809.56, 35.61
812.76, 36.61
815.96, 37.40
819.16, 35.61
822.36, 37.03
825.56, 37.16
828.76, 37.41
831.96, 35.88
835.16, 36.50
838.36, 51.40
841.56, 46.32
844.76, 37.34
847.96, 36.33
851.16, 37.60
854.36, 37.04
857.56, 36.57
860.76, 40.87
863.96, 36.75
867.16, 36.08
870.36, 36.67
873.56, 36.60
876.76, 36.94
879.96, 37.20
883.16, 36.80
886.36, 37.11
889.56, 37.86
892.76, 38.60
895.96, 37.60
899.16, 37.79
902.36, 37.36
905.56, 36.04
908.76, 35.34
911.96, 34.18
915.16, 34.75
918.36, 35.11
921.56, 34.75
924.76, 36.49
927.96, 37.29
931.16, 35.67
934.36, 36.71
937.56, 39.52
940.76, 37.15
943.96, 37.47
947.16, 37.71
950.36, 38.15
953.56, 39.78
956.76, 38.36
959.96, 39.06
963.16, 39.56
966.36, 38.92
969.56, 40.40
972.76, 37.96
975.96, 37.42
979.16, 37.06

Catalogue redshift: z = 0.279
